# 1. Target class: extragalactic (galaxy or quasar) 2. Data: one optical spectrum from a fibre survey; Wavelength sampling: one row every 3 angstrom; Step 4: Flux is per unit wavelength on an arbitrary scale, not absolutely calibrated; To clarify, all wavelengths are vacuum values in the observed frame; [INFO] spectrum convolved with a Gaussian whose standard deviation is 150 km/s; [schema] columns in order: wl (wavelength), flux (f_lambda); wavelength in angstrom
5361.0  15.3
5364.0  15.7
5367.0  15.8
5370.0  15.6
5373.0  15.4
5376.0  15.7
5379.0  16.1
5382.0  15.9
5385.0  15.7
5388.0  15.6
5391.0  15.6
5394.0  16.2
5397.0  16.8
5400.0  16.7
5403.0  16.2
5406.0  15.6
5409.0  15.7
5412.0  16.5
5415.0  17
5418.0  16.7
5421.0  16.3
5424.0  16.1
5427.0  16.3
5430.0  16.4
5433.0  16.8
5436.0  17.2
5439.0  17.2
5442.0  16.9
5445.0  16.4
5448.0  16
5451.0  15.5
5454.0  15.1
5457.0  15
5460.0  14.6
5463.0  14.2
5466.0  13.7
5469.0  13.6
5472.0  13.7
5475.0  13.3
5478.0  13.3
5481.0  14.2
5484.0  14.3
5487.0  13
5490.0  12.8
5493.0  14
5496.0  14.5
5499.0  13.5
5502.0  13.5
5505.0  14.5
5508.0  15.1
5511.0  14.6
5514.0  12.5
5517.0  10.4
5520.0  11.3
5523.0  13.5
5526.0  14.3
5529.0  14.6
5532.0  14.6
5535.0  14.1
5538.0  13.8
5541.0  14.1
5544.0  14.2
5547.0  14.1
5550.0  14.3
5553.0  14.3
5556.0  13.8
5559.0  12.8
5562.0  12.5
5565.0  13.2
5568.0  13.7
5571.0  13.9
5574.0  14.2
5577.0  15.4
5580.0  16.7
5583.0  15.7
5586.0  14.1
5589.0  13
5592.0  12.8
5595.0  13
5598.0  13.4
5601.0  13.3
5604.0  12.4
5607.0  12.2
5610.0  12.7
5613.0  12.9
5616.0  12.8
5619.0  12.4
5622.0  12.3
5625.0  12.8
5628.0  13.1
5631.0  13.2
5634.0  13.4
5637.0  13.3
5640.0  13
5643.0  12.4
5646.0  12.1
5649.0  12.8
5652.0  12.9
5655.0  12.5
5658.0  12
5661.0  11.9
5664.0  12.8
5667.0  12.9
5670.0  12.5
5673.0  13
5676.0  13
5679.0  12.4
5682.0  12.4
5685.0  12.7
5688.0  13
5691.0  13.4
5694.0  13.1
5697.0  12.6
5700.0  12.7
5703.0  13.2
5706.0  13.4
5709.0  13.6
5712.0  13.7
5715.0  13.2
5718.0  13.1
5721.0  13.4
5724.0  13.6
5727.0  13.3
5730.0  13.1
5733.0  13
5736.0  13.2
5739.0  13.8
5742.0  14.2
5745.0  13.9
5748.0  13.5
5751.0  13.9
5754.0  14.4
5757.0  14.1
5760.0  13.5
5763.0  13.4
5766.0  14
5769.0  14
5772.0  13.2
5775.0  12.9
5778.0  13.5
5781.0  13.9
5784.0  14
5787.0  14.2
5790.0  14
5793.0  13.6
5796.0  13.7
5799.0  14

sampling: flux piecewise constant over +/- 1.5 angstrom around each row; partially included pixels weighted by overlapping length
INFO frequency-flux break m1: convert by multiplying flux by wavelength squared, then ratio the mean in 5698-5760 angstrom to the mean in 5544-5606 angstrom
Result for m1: 1.0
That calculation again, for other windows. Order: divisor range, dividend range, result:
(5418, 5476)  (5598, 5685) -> 0.88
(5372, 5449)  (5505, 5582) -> 0.89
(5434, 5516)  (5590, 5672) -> 0.93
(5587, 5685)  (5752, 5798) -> 1.13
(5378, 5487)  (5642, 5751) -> 0.92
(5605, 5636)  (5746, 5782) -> 1.13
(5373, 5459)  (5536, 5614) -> 0.90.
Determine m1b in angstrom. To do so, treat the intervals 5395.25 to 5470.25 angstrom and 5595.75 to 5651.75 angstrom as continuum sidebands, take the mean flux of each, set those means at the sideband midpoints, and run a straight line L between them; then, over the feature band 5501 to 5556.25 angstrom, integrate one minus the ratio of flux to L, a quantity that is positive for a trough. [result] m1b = 2.3 angstrom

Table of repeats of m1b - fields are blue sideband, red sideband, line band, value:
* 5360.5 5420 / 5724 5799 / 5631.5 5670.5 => 4.6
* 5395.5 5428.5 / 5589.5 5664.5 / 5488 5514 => 1.6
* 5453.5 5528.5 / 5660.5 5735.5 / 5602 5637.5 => 1.3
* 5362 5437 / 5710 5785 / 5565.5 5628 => 5.2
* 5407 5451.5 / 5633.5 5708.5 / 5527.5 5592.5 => 1.6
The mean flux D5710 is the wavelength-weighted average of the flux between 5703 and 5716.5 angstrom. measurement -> 13.4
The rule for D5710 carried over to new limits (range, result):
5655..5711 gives 12.8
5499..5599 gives 13.8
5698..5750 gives 13.4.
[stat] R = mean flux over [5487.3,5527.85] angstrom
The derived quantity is 13.4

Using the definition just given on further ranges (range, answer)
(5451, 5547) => 13.8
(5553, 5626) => 13.4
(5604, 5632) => 12.7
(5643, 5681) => 12.6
